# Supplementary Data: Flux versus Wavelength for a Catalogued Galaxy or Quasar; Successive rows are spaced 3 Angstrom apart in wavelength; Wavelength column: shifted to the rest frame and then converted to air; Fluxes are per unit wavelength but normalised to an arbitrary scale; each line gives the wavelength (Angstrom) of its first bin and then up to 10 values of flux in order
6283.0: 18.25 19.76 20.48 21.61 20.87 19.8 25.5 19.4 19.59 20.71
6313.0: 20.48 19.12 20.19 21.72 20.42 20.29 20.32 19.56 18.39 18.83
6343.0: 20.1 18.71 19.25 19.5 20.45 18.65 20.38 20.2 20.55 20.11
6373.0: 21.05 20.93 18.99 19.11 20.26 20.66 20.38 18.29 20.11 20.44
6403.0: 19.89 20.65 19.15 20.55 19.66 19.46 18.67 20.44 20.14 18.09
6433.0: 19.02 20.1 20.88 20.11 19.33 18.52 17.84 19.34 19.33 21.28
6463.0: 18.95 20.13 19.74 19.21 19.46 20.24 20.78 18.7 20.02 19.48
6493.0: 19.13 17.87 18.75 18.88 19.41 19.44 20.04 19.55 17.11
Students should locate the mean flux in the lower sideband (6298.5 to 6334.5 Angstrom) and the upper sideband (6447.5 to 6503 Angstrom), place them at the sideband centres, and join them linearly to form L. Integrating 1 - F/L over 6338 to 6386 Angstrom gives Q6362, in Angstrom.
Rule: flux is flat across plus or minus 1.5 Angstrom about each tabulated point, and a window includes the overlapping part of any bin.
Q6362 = 1.09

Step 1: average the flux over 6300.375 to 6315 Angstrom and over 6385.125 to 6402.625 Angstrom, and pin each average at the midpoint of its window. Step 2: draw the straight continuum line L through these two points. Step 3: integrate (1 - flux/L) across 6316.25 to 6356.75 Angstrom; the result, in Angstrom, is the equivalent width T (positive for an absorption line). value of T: 1.5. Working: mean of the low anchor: 20.8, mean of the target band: 19.8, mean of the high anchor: 20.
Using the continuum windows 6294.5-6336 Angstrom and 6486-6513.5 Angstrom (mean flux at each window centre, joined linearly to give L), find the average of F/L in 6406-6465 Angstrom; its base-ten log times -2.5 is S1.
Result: 0.01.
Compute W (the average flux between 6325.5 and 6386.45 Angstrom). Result 19.8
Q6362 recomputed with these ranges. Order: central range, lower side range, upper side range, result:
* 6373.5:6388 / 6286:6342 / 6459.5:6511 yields 0.03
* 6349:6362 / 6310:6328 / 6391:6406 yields 0.31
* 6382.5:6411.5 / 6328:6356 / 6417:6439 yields -0.69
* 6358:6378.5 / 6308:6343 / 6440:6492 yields -0.47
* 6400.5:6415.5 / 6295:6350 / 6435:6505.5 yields -0.20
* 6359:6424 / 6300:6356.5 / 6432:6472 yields -0.49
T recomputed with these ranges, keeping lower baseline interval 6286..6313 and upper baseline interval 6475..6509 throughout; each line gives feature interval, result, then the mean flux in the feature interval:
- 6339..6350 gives 0.7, 19.2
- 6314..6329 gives 0.3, 20.4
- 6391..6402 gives 0.2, 19.7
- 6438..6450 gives 0.1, 19.6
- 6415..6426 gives 0.2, 19.6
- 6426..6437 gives 0.3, 19.3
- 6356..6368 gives 0.3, 19.9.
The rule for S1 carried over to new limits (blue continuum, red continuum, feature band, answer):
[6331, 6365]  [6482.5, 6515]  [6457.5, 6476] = -0.03 mag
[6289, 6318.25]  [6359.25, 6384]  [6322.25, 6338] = 0.03 mag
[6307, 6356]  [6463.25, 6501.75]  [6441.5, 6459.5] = 0.02 mag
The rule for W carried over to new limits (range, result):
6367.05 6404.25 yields 20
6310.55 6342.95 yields 20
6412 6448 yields 19.6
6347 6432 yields 19.8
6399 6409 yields 20.1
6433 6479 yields 19.6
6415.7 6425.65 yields 19.5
